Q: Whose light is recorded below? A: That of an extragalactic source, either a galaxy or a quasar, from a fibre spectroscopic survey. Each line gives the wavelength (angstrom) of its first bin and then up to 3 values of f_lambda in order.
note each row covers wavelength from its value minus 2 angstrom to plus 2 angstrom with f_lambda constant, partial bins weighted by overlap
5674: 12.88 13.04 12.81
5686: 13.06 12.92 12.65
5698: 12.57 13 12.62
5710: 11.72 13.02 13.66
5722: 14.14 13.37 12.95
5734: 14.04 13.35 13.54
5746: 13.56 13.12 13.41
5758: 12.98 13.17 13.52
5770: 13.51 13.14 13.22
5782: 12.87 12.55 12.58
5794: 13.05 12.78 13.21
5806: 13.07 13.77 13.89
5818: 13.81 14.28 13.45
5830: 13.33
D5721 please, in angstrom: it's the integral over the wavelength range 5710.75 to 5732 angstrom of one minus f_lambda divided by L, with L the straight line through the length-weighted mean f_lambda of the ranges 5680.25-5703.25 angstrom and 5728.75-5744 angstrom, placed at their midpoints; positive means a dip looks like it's -0.1 angstrom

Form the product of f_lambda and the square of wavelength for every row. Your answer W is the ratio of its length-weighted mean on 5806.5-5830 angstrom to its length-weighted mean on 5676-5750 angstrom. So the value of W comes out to 1.09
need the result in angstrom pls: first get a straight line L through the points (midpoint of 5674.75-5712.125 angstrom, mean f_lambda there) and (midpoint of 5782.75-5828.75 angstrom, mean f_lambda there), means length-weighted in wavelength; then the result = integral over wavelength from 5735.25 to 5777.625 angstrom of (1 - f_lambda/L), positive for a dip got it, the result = -1.0 angstrom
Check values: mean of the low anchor 12.7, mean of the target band 13.3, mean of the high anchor 13.3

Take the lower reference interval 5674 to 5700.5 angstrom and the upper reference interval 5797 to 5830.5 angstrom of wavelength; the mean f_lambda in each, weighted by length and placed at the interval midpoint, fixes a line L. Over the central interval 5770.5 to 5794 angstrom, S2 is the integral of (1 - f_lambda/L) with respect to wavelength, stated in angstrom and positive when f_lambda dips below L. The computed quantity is 0.8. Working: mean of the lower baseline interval 12.8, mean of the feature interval 12.9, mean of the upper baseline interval 13.5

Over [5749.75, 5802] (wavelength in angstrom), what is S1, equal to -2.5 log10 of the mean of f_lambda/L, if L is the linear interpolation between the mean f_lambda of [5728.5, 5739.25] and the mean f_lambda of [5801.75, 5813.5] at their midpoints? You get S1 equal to 0.03 mag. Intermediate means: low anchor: 13.5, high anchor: 13.4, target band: 13.1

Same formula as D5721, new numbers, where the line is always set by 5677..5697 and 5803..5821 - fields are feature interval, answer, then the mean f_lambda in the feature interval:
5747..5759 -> 0.1 angstrom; 13.2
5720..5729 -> -0.4 angstrom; 13.7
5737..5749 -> -0.2 angstrom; 13.5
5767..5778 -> 0.1 angstrom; 13.3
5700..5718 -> 0.4 angstrom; 12.7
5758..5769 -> 0.0 angstrom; 13.3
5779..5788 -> 0.5 angstrom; 12.8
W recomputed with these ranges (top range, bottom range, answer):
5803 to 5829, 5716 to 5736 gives 1.04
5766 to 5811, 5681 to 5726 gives 1.04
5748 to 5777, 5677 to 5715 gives 1.07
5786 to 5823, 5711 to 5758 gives 1.02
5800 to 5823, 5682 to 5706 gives 1.11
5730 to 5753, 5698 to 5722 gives 1.06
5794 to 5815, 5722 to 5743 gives 1.01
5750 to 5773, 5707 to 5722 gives 1.04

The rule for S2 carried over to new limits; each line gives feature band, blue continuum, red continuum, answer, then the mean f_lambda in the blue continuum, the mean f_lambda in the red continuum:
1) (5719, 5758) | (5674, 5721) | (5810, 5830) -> -0.9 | 12.9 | 13.8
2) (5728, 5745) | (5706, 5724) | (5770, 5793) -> -0.6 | 13.1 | 12.9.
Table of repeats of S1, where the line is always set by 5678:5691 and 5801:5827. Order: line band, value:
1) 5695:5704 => 0.02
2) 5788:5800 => 0.06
